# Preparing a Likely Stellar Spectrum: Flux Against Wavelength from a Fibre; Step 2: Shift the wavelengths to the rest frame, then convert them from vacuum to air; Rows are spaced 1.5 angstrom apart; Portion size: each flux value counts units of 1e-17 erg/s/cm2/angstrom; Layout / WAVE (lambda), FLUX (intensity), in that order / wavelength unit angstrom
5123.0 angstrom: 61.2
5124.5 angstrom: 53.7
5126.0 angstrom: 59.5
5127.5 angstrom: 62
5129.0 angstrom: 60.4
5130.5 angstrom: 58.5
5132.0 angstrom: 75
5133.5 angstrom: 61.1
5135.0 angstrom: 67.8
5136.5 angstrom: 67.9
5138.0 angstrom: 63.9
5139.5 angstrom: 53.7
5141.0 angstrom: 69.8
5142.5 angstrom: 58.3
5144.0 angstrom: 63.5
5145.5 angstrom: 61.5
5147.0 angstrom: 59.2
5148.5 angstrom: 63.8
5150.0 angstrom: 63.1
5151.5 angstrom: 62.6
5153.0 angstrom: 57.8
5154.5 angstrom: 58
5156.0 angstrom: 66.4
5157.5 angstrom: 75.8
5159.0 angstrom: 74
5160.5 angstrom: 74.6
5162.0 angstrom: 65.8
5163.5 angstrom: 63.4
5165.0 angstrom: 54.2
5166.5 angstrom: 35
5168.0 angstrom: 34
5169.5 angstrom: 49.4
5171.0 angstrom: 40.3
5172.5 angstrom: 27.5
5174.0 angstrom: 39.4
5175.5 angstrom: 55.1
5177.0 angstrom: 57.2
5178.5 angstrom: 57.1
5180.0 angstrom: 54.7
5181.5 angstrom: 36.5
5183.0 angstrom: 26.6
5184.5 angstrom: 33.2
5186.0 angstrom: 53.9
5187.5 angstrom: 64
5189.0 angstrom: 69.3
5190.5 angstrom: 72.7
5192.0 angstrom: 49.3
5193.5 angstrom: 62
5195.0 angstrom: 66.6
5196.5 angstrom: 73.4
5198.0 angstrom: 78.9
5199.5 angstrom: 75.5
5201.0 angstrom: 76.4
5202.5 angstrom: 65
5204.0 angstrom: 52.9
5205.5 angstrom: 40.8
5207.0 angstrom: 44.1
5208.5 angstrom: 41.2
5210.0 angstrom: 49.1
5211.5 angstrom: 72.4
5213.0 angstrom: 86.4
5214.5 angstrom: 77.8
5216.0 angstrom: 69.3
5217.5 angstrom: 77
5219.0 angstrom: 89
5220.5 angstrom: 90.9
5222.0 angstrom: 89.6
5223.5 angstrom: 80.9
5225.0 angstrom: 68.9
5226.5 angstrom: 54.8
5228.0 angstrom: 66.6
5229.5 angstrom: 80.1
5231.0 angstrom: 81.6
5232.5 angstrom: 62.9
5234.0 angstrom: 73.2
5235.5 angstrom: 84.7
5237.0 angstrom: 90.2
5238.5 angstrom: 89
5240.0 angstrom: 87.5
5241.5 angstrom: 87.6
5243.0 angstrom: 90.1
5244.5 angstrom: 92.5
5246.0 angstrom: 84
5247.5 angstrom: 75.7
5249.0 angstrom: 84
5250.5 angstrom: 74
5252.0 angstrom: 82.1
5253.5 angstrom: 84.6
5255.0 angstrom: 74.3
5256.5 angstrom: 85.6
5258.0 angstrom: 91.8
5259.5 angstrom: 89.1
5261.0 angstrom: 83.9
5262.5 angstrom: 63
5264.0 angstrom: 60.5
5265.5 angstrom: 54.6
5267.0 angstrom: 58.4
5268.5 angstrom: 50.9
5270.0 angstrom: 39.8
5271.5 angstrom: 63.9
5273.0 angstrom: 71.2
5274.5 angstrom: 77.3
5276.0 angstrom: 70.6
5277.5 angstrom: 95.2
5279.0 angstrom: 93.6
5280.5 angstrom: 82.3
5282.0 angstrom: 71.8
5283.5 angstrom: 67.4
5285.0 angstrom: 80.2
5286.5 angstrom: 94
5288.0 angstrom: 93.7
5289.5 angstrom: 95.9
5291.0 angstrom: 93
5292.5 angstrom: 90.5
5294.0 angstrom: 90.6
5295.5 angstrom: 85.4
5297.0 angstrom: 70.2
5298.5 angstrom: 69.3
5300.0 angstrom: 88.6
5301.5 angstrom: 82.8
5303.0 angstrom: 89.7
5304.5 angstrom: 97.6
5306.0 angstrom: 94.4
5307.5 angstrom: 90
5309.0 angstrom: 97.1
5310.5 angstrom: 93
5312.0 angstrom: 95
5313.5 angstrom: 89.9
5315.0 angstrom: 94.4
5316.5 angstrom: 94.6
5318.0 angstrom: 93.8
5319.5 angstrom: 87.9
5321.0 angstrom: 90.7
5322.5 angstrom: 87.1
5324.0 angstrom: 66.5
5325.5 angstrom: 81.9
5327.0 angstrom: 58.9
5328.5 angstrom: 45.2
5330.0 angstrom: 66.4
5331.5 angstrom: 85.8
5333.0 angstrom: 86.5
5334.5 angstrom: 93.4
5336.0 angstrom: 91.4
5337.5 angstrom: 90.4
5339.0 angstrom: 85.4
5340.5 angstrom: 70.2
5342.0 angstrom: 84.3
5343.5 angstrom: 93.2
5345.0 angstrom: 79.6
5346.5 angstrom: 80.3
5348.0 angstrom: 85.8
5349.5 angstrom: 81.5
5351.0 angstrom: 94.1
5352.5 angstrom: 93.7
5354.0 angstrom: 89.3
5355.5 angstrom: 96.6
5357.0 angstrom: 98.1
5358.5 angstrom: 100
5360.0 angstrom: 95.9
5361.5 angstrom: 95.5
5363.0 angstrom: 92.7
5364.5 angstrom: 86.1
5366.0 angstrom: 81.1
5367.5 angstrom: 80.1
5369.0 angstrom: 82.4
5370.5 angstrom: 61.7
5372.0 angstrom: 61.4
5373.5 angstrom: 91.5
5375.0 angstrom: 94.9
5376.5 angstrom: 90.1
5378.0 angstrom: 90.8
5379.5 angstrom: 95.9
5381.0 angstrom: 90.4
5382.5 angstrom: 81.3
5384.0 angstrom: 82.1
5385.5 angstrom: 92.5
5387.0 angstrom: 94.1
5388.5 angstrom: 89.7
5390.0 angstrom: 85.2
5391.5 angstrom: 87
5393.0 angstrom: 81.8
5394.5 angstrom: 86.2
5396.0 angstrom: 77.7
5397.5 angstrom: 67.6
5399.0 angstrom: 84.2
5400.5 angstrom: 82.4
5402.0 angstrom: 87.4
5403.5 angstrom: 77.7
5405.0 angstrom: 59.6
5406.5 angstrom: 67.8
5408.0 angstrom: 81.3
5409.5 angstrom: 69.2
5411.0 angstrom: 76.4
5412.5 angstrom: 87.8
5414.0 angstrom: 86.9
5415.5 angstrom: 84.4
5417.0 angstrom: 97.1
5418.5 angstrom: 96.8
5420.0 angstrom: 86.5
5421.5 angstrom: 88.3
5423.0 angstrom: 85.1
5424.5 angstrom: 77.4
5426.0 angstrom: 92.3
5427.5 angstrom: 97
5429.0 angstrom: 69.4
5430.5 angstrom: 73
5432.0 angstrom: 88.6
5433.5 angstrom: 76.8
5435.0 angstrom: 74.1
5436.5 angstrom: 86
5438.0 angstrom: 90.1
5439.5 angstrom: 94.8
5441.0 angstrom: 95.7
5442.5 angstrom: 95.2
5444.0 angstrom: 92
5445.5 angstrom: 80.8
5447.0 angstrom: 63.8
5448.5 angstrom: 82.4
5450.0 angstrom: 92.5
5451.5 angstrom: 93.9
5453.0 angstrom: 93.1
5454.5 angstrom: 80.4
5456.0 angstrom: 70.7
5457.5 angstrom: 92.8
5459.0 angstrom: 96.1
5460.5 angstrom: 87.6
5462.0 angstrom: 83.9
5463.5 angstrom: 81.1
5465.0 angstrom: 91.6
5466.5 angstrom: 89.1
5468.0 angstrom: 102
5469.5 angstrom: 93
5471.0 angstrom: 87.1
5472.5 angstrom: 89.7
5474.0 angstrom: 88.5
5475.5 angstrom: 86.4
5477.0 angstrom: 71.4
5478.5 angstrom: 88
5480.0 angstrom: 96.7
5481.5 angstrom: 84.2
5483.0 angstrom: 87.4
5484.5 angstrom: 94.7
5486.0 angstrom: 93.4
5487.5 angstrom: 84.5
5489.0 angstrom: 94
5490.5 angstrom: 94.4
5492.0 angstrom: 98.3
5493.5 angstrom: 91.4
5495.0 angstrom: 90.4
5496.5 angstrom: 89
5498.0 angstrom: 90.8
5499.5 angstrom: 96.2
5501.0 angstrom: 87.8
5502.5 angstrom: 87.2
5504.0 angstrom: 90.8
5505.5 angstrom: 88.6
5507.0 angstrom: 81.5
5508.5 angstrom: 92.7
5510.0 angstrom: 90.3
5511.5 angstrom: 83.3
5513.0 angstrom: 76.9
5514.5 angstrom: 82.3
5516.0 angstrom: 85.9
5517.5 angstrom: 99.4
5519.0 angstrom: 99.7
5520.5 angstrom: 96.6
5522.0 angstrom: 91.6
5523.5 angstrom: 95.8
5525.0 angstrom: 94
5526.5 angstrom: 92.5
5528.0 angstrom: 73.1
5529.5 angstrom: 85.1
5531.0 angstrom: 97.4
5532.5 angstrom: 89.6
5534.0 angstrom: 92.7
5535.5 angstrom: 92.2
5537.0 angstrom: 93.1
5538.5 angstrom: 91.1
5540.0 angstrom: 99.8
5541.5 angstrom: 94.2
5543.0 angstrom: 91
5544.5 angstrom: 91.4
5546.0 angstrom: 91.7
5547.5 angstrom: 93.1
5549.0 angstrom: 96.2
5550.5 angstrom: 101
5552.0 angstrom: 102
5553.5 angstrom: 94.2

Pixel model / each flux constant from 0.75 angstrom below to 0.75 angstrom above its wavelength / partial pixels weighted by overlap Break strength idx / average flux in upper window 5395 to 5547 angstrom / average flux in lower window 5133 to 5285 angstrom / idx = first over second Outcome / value 1.30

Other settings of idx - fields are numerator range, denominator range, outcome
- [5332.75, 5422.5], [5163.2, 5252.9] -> 1.30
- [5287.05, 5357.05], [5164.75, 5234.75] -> 1.42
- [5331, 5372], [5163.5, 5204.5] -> 1.60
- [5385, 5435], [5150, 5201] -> 1.45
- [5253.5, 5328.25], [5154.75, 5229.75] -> 1.33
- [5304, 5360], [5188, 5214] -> 1.37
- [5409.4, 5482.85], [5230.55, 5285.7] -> 1.12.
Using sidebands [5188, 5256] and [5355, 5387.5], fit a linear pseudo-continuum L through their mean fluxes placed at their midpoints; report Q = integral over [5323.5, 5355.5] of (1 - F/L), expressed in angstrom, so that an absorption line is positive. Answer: 1.2 angstrom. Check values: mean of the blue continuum 73.8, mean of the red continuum 87.8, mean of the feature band 81.6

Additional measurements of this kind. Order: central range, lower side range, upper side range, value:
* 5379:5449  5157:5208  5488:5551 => -3.3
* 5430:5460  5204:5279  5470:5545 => 0.2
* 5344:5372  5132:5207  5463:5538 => -3.9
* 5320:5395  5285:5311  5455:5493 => 3.4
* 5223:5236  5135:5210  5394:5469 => -1.8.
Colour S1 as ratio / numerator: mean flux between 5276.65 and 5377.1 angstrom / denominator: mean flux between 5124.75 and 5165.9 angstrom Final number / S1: 1.4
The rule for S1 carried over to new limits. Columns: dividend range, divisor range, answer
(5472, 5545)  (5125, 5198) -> 1.55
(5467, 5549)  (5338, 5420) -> 1.06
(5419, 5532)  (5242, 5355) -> 1.07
